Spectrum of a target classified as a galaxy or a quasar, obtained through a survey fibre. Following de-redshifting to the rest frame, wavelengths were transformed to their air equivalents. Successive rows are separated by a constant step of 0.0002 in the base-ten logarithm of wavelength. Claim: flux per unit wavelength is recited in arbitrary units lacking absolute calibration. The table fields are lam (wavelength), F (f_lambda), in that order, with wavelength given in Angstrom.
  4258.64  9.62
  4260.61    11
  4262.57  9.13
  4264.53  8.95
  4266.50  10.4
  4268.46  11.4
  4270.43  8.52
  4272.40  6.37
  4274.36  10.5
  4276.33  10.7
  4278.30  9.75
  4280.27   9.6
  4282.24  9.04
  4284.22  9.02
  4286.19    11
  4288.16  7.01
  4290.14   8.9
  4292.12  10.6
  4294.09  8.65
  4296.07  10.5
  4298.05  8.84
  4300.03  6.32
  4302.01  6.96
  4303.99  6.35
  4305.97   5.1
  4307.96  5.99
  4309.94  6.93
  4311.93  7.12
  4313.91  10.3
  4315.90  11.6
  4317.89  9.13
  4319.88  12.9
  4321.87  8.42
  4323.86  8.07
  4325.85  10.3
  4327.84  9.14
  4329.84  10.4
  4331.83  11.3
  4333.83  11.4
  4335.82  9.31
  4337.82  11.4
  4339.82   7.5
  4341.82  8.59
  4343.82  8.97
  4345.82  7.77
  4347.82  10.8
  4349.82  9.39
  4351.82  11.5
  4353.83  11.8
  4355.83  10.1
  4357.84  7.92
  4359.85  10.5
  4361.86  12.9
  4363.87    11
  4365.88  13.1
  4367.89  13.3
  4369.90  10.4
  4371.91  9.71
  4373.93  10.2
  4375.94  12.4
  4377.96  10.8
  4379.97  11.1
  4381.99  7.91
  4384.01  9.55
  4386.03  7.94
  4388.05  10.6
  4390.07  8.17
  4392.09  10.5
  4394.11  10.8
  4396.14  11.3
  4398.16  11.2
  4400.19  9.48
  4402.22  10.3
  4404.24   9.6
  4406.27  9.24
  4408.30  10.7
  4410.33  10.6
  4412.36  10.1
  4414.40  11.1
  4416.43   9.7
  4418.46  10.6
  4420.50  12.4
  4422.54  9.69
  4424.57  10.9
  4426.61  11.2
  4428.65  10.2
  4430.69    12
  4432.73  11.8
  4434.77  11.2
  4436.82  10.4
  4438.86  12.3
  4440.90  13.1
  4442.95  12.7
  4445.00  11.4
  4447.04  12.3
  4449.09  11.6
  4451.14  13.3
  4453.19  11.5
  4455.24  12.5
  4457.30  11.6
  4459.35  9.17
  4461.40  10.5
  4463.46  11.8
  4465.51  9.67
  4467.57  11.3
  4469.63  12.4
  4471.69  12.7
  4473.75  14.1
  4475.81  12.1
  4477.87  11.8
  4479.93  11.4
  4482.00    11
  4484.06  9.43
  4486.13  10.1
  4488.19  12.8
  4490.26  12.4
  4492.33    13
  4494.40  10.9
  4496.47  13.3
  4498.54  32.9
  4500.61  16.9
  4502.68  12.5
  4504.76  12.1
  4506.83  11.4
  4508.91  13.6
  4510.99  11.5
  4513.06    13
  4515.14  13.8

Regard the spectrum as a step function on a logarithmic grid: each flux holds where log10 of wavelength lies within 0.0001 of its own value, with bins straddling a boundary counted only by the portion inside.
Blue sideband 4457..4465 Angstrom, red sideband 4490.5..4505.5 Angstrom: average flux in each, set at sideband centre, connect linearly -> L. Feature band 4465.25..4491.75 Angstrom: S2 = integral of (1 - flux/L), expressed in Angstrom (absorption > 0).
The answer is 2.6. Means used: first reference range 10.6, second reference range 15.8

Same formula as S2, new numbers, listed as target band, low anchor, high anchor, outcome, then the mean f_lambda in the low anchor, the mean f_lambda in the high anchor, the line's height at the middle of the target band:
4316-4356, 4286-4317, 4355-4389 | -2.6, 8.19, 10.6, 9.35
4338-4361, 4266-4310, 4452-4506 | 0.8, 8.64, 12.7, 9.95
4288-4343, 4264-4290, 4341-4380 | 5.8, 9.39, 10.6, 9.96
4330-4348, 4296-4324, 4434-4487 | -1.6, 8.24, 11.6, 8.88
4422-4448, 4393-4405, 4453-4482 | -1.0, 10.5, 11.6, 11.1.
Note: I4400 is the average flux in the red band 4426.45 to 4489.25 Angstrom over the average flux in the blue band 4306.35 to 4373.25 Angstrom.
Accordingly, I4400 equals 1.17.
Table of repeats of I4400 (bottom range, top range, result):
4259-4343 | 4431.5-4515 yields 1.37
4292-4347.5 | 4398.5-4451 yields 1.24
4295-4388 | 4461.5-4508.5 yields 1.34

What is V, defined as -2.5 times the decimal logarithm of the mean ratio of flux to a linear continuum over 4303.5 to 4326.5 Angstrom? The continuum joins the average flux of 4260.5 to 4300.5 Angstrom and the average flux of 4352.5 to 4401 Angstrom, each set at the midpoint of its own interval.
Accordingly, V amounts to 0.15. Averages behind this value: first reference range 9.35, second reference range 10.5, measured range 8.54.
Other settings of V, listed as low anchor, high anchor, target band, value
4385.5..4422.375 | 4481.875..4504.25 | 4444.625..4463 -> 0.081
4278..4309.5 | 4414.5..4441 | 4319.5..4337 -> -0.117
